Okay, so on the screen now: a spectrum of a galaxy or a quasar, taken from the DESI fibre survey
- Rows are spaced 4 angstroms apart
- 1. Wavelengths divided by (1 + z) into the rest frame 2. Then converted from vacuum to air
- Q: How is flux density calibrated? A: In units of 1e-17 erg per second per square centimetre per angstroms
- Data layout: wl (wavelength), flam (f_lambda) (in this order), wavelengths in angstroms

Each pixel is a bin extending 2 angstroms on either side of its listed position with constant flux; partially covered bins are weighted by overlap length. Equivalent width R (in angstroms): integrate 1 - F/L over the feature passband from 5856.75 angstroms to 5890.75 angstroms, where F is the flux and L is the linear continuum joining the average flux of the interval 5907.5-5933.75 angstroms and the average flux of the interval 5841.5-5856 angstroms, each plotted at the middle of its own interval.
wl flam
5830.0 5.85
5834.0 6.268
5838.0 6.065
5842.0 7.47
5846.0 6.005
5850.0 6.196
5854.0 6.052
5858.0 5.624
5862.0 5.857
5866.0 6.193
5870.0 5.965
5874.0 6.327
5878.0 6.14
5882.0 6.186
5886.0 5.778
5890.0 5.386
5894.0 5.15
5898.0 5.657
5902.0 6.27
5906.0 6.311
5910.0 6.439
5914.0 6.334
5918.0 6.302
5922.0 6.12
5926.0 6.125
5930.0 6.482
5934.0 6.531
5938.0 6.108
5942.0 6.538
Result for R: 1.9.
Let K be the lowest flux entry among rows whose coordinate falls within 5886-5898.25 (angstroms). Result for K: 5.15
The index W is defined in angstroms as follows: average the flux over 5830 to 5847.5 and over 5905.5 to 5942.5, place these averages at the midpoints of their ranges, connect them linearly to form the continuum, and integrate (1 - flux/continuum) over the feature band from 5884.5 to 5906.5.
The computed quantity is 2.17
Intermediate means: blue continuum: 6.4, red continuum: 6.32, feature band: 5.72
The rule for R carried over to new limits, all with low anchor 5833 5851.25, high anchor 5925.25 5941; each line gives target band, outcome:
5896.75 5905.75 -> 0.44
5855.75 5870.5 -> 1.13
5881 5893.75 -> 1.43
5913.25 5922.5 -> 0.13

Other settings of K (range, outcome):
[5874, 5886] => 5.778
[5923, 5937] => 6.125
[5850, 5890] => 5.386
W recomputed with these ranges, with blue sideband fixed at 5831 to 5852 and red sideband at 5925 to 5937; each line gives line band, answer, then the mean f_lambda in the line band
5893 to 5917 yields 1.14 angstroms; 6.07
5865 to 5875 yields 0.37 angstroms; 6.14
